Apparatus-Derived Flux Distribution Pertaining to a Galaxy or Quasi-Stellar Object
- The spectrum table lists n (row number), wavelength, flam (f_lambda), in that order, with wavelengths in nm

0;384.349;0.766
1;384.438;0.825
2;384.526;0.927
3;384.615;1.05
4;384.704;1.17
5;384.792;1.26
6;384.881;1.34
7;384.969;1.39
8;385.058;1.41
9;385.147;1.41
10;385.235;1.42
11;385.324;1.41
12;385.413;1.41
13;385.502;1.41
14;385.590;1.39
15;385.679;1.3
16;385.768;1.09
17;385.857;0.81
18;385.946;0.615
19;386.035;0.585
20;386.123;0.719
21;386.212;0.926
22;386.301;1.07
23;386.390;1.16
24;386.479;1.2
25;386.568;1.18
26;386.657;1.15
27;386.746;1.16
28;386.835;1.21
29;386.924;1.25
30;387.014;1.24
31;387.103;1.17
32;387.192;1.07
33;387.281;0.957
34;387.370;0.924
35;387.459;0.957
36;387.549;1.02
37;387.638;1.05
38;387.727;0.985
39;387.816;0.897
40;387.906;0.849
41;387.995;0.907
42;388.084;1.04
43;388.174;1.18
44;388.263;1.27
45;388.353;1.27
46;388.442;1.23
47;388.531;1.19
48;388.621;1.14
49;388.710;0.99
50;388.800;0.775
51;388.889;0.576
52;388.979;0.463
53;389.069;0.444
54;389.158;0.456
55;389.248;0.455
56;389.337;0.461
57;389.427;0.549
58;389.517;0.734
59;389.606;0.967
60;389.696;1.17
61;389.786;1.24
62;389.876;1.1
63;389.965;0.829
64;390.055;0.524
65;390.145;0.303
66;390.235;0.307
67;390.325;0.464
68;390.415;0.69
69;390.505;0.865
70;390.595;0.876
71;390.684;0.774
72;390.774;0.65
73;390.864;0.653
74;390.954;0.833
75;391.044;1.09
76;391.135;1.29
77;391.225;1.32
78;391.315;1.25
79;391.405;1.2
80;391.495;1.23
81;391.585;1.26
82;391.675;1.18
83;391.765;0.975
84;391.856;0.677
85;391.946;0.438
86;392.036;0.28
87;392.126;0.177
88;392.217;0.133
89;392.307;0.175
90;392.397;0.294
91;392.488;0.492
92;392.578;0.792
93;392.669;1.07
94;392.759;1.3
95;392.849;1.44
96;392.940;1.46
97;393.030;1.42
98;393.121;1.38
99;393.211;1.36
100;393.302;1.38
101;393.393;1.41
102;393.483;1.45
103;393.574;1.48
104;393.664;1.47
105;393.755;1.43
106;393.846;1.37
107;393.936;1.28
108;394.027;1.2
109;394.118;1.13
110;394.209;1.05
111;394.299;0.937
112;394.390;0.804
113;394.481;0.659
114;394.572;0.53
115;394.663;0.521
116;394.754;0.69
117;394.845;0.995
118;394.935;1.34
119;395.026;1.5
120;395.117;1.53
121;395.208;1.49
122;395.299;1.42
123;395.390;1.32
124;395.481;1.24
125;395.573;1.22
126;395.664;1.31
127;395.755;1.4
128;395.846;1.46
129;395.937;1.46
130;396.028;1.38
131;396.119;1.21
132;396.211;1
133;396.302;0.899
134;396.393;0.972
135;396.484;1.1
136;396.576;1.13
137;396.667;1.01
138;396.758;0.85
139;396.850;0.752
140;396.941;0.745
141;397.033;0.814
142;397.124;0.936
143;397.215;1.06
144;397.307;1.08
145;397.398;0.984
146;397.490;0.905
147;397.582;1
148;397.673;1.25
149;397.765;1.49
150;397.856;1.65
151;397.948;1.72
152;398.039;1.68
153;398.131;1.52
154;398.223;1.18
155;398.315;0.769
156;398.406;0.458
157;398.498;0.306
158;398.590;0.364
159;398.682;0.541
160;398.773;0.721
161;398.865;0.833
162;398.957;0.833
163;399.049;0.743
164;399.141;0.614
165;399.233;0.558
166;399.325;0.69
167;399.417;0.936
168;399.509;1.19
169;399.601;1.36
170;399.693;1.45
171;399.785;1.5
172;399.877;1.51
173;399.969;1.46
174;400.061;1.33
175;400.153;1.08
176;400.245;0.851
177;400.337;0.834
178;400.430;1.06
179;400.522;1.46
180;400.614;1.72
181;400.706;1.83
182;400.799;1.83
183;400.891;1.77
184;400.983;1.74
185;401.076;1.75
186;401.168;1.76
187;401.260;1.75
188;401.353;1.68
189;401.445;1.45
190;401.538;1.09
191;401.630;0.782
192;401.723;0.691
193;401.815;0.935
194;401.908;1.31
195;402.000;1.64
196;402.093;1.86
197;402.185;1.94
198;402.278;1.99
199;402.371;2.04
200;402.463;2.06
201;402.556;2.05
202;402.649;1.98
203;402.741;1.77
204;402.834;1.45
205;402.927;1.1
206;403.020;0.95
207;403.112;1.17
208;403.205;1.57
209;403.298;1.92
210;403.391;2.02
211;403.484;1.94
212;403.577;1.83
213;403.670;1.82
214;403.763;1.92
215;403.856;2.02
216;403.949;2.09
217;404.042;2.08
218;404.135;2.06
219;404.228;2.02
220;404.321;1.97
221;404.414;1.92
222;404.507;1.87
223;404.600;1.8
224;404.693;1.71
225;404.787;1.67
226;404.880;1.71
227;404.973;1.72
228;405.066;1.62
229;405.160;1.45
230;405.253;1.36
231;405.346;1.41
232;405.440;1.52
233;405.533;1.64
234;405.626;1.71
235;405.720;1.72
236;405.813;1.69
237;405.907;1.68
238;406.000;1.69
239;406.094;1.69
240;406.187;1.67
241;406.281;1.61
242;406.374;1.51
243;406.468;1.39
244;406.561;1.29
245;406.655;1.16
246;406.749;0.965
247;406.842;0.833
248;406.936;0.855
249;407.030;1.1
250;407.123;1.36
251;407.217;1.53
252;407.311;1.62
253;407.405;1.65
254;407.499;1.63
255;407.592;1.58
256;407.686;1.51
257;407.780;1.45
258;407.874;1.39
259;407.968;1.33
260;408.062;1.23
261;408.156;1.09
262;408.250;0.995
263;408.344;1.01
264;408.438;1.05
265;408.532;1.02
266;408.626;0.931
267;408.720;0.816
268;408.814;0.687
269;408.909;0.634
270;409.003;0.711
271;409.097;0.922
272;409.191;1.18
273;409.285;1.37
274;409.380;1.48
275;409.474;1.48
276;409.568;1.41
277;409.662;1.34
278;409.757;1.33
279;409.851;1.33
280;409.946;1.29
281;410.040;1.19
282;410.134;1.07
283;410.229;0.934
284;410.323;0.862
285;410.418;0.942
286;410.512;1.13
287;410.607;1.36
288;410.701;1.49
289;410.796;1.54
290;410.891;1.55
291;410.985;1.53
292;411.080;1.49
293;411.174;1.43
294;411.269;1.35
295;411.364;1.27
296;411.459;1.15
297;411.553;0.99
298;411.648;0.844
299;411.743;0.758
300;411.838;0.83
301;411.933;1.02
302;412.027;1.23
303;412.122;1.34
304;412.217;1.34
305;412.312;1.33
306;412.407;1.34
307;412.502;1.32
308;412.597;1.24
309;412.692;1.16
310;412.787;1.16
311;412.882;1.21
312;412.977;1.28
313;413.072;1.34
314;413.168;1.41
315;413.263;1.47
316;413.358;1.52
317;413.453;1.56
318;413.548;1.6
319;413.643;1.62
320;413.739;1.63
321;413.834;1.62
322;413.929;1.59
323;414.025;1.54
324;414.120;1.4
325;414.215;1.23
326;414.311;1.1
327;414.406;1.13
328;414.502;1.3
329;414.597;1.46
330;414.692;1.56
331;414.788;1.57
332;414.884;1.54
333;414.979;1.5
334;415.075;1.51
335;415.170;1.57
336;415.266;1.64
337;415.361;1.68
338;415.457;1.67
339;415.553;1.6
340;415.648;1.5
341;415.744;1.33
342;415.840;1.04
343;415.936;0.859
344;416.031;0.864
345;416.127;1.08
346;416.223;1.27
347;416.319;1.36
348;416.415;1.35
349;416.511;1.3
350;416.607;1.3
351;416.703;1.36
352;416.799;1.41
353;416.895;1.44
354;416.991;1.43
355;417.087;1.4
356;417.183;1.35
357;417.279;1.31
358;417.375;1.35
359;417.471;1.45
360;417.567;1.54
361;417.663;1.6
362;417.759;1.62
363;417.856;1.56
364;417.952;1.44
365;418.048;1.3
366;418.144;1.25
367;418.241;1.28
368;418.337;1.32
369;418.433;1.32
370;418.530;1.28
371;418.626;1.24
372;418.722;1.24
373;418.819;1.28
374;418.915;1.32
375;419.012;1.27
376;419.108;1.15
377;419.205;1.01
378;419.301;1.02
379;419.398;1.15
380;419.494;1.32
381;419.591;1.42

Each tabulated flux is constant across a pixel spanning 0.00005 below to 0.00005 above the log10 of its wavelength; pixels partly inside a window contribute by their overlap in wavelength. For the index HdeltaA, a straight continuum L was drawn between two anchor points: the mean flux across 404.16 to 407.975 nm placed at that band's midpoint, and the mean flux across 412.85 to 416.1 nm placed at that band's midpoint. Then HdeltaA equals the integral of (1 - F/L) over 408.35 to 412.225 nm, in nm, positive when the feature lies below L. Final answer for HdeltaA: 0.85 nm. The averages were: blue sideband 1.54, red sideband 1.42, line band 1.16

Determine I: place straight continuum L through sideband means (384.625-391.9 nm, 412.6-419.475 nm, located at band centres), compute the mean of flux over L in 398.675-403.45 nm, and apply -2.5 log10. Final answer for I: -0.179 mag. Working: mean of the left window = 0.992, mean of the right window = 1.37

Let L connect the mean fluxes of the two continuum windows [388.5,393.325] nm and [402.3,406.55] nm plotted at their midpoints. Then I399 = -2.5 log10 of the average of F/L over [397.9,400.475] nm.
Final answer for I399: 0.35 mag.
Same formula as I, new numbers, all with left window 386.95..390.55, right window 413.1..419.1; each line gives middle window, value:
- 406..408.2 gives -0.13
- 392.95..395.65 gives -0.24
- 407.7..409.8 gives 0.11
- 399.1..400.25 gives -0.05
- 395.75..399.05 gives 0.00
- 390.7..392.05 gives -0.05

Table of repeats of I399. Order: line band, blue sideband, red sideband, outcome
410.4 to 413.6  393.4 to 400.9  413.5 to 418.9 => 0.042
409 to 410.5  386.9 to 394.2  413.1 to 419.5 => 0.069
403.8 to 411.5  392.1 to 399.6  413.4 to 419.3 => -0.137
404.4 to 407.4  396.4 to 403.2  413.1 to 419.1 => -0.166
